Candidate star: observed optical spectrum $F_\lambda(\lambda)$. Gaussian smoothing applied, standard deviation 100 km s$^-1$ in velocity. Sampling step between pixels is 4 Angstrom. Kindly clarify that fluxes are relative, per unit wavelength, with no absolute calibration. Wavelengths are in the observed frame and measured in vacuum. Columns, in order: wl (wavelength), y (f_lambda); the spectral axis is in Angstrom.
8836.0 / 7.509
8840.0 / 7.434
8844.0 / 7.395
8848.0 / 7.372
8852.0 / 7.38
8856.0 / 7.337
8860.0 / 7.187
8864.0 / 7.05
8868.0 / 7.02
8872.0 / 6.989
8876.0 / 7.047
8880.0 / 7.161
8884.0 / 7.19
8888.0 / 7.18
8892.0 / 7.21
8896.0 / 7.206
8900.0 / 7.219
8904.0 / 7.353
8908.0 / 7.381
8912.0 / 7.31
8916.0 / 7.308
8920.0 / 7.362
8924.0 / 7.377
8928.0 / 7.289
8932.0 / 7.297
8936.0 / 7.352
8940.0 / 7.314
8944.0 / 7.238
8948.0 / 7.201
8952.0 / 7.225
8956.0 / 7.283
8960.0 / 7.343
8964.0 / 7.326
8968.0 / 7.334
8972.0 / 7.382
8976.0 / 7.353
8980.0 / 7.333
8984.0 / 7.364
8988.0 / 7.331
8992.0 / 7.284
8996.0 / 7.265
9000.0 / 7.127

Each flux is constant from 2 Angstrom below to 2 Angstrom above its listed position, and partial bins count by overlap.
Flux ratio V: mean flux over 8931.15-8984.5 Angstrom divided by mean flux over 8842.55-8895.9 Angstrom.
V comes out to 1.02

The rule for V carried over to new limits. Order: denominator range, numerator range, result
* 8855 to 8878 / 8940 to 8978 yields 1.03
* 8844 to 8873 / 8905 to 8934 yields 1.02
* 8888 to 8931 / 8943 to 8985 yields 1.00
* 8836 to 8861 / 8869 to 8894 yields 0.97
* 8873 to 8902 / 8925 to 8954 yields 1.02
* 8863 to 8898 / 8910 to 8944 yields 1.03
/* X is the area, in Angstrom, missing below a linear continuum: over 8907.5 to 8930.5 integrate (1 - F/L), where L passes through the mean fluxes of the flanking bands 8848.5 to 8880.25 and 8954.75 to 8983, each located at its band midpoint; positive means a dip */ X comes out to -0.3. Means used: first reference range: 7.16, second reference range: 7.34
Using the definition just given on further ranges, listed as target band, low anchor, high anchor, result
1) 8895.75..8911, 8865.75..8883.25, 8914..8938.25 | -0.2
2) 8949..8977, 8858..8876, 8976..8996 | -0.2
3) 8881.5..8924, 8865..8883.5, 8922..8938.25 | -0.4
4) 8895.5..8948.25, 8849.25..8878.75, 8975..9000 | -0.6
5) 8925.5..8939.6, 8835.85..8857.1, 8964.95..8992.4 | 0.1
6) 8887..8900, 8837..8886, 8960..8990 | 0.1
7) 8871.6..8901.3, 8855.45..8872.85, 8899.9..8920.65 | 0.2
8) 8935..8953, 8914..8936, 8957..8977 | 0.2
